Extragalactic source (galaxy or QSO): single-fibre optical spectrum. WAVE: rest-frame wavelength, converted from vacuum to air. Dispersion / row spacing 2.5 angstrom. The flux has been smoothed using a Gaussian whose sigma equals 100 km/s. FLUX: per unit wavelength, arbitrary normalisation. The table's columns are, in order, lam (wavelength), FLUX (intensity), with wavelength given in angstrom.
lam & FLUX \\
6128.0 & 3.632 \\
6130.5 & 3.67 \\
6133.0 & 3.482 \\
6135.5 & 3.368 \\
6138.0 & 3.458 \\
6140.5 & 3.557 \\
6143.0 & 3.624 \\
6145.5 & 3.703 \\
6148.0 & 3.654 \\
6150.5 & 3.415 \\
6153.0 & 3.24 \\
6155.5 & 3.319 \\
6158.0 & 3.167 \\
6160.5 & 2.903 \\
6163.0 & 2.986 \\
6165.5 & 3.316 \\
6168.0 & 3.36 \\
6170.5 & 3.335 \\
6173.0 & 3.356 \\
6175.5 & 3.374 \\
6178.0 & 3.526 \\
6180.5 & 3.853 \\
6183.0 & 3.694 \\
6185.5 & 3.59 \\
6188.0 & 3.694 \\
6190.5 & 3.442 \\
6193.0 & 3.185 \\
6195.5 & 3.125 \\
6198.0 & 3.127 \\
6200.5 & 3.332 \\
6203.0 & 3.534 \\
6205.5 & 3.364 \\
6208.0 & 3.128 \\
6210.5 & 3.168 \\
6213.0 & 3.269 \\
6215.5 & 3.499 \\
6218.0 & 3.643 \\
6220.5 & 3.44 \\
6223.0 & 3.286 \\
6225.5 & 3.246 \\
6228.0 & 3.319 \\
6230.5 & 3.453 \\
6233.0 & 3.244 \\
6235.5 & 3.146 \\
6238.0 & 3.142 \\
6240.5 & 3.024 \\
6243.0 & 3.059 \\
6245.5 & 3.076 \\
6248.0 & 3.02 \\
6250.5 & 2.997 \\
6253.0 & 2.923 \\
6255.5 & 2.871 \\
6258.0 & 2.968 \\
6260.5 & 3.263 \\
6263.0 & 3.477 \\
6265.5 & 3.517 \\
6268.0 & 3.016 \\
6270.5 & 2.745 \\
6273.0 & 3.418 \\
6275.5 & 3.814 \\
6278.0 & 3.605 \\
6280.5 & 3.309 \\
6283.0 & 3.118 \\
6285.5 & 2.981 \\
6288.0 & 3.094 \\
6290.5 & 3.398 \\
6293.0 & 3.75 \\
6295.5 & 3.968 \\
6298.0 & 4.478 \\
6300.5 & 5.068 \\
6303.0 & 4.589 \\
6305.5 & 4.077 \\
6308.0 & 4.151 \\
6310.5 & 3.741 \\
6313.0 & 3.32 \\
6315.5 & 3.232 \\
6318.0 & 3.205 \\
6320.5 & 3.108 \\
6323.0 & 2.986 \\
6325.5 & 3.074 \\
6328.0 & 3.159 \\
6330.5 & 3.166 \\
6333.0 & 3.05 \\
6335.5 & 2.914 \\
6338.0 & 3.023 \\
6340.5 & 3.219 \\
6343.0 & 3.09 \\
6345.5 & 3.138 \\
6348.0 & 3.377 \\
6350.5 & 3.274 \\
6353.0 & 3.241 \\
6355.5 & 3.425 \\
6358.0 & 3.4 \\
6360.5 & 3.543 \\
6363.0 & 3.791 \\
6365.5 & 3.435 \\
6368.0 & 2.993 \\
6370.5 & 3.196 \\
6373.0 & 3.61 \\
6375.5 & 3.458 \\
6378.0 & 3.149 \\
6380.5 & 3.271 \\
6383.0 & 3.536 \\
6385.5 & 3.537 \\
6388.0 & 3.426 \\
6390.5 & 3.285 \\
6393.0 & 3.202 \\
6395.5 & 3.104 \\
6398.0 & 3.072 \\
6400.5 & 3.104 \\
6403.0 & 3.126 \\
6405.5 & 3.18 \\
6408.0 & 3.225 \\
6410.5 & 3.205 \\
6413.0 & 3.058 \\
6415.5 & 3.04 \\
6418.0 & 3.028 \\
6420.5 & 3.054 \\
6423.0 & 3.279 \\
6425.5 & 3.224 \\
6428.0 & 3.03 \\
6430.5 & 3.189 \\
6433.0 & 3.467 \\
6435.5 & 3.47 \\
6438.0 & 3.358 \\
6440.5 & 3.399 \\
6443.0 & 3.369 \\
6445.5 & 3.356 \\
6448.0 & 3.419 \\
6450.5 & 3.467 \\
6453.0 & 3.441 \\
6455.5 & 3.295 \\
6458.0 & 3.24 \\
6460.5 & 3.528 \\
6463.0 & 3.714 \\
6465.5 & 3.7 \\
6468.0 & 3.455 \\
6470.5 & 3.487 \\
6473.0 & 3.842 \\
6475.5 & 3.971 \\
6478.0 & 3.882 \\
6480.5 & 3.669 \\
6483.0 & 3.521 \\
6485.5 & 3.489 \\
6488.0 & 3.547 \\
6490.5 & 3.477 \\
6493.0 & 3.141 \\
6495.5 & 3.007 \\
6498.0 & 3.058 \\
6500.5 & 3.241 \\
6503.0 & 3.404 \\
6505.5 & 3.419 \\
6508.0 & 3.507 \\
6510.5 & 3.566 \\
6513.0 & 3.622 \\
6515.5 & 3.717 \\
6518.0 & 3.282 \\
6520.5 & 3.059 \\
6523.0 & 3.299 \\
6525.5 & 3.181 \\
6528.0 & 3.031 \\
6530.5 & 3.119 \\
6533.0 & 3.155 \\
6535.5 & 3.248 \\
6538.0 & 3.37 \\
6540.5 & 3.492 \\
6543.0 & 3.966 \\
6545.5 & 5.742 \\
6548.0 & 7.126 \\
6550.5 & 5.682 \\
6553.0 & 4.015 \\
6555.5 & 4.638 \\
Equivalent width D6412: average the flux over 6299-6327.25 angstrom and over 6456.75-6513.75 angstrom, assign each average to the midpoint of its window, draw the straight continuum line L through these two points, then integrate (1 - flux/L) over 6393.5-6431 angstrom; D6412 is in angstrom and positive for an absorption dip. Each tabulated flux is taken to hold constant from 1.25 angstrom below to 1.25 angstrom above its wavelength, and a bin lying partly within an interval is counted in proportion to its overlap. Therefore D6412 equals 4.7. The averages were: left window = 3.68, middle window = 3.13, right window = 3.5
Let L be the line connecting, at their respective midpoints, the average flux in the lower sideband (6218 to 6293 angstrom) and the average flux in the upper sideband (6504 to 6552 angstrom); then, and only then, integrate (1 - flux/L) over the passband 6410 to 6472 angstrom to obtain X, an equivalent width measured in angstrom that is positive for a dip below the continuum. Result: 5.0 angstrom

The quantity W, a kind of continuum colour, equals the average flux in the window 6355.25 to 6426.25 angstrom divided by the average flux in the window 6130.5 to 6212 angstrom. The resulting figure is 1.0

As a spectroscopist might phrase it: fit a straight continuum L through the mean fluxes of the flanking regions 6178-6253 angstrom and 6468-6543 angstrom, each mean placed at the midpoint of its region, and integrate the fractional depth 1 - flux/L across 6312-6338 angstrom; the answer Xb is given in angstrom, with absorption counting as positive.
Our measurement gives 1.8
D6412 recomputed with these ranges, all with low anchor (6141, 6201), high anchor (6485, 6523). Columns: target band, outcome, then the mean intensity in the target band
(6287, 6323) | -4.2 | 3.78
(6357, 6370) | -0.2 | 3.42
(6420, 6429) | 0.6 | 3.16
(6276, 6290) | 0.5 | 3.26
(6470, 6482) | -1.5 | 3.78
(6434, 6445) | -0.1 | 3.4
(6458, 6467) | -0.6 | 3.59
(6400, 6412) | 0.7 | 3.17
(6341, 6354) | 0.6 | 3.22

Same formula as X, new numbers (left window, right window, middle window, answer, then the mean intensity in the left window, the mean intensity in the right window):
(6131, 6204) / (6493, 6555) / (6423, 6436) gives 1.3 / 3.41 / 3.72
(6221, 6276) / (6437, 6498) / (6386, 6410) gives 1.3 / 3.18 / 3.48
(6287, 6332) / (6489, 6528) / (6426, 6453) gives 0.6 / 3.64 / 3.32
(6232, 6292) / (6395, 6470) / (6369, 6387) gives -0.7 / 3.18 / 3.29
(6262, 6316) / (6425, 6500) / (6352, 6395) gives 2.0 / 3.64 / 3.44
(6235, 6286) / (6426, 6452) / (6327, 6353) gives 0.8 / 3.17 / 3.35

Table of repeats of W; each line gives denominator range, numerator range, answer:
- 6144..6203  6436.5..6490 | 1.04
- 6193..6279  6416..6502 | 1.05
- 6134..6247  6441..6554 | 1.08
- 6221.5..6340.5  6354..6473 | 0.99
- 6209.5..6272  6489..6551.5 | 1.15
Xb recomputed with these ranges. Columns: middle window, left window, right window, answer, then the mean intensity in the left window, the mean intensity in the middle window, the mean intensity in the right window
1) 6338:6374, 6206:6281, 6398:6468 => -0.60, 3.24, 3.33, 3.29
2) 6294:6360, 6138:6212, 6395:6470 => -3.03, 3.38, 3.48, 3.29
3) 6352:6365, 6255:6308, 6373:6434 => -0.50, 3.57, 3.48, 3.23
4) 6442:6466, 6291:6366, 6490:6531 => -0.59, 3.5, 3.45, 3.3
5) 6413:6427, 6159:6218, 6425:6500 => 1.27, 3.36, 3.12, 3.44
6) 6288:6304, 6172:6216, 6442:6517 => -3.19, 3.4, 4.12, 3.48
